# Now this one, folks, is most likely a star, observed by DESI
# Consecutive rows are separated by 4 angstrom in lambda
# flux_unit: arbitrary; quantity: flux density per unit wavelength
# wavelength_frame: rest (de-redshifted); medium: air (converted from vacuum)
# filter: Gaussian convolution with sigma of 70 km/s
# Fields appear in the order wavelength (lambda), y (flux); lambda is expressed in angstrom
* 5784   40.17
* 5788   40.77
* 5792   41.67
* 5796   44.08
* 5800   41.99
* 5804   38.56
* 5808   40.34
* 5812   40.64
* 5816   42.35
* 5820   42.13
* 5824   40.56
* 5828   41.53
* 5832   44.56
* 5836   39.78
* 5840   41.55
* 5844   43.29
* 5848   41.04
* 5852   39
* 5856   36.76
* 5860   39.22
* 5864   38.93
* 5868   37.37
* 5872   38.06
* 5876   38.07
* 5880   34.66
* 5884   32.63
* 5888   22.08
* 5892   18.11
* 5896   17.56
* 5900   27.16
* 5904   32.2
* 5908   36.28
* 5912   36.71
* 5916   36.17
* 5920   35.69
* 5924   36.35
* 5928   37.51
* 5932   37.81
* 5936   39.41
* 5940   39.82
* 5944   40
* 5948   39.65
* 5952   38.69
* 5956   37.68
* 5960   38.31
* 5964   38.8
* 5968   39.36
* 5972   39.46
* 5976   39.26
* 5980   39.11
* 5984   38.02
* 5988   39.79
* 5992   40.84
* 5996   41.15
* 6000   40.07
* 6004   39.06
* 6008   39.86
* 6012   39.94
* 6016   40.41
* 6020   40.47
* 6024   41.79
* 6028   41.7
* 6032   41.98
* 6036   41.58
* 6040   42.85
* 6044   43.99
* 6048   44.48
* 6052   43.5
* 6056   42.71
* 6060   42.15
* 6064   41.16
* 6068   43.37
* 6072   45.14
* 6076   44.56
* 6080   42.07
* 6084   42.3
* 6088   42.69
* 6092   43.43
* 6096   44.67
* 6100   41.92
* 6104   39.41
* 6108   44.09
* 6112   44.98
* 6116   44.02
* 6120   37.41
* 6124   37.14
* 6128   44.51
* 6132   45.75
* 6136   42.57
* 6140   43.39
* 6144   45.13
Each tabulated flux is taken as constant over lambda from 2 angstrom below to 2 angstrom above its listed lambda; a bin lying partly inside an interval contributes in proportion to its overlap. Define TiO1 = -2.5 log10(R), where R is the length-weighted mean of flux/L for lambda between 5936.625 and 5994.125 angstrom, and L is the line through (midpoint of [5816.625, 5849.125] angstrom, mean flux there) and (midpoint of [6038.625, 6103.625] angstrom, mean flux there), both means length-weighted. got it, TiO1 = 0.09 mag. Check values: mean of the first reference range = 41.8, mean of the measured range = 39.2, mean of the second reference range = 43.1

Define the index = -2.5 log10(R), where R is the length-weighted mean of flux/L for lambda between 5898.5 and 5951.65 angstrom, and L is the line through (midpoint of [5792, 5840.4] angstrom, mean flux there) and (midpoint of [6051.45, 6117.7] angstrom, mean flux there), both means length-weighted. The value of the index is 0.15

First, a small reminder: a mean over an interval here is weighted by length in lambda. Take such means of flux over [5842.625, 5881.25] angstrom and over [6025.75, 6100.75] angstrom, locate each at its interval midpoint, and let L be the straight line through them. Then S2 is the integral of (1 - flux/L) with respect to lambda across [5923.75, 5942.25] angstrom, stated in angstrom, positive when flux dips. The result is 0.83 angstrom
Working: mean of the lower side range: 38.6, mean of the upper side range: 43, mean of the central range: 38.4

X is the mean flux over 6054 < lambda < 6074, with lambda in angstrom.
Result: 42.9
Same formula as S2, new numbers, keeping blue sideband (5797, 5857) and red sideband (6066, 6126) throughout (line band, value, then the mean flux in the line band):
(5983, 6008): 1.2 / 39.9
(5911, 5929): 2.2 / 36.4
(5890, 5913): 7.7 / 27.6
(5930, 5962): 2.1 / 38.9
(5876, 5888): 2.6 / 32.5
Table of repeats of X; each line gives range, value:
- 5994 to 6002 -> 40.6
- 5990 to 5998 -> 41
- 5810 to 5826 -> 41.4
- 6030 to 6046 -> 42.6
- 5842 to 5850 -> 42.2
